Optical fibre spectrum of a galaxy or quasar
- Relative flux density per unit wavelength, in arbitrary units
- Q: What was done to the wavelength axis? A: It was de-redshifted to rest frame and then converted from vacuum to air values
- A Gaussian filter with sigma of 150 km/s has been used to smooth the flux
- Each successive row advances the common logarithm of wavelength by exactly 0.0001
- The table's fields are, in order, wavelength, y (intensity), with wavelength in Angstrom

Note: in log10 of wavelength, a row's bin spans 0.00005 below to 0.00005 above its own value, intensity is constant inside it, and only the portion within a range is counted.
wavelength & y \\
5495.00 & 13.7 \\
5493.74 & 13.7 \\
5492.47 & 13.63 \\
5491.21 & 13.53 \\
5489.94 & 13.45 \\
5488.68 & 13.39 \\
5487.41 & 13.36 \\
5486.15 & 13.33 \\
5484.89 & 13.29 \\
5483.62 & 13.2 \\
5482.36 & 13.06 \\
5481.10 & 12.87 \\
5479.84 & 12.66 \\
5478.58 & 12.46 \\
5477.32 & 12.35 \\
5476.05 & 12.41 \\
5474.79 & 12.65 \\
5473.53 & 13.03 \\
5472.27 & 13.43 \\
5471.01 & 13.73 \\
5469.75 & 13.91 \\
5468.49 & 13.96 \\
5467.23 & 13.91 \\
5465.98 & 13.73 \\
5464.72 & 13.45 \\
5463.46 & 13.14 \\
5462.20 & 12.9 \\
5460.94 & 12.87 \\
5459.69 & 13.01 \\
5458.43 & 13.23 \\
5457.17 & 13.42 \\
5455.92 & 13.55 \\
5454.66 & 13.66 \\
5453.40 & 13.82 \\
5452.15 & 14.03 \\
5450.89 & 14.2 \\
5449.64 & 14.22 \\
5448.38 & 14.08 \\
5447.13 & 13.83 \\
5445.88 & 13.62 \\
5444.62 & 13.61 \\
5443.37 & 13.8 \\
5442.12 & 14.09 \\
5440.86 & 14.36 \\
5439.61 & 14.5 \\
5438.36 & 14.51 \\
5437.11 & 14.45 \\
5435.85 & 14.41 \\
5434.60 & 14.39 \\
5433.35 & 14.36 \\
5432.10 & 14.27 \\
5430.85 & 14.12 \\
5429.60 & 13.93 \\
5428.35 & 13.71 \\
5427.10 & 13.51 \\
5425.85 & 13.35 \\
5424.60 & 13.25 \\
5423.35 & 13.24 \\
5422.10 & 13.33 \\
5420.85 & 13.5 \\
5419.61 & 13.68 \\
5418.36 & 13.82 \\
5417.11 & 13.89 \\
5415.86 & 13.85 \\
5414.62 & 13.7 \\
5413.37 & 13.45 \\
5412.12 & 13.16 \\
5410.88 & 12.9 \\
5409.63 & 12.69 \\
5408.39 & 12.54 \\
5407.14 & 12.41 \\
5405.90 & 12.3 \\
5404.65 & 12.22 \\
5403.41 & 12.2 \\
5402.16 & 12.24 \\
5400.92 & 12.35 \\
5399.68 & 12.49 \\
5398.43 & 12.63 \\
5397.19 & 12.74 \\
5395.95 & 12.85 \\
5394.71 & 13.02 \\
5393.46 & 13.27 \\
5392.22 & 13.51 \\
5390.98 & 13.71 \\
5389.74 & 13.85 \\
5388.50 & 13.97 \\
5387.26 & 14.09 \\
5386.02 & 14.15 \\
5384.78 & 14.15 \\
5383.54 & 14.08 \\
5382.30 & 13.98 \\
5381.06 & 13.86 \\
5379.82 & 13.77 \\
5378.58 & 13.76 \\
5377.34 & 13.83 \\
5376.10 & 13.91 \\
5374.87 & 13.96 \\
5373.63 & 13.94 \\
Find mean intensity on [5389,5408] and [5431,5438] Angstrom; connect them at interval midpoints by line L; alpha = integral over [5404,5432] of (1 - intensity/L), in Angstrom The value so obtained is 0.7 Angstrom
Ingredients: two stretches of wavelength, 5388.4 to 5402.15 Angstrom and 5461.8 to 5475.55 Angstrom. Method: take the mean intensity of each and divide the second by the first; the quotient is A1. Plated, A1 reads 1.0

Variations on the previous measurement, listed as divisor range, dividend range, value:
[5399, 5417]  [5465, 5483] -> 1.03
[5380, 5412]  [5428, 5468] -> 1.05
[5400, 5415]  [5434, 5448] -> 1.12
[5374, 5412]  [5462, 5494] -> 1.00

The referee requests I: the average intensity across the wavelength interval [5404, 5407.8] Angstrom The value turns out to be 12.3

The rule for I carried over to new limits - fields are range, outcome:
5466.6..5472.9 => 13.8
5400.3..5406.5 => 12.3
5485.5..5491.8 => 13.4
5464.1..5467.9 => 13.7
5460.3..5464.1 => 13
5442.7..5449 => 13.8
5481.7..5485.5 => 13.2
